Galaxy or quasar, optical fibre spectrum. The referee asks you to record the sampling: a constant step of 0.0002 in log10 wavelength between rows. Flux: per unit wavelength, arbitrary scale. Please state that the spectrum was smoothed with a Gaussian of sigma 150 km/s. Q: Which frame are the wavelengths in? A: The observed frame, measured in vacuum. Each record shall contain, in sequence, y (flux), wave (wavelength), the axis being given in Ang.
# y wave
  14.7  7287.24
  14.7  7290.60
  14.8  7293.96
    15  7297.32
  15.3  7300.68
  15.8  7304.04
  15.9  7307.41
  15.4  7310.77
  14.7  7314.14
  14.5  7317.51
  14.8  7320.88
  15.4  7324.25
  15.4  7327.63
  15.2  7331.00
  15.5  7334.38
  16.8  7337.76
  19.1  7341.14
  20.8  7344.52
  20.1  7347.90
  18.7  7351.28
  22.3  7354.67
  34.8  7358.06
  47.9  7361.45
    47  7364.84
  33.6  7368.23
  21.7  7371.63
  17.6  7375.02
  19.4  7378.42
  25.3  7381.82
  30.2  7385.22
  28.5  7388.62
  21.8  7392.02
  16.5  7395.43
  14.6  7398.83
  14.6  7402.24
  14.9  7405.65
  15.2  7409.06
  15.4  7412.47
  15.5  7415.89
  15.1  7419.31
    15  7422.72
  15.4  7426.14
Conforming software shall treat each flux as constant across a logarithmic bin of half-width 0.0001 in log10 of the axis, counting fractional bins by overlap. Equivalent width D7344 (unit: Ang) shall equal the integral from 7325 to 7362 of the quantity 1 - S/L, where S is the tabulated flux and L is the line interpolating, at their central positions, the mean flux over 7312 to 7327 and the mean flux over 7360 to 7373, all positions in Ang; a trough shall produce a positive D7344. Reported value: 7.6 Ang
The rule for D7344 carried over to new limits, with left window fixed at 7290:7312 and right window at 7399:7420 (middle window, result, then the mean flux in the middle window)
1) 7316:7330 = 0.2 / 15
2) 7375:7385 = -5.0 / 22.7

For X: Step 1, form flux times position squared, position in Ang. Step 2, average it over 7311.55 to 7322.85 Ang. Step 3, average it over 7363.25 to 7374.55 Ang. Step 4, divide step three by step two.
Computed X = 2.21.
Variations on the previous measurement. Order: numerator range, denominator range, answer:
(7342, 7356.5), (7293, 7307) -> 1.36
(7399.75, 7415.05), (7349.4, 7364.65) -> 0.47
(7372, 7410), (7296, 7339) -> 1.33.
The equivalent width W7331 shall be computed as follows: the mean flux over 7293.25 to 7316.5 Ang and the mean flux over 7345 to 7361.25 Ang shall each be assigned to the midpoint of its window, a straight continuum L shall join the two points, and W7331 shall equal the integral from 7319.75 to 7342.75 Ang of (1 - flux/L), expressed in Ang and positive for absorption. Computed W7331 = 5.50 Ang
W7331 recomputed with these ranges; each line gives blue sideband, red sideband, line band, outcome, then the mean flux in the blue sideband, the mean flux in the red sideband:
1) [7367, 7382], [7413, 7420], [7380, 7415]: -1.0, 23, 15.3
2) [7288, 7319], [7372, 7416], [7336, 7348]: -1.5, 15.1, 19.4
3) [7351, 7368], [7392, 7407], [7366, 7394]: -0.2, 35.4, 15.9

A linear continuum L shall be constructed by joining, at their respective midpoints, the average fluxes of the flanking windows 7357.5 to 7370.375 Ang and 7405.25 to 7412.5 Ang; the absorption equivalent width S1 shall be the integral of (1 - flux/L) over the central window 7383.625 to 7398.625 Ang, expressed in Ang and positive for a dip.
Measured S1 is 1.38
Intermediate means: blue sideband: 40.7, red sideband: 15.2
